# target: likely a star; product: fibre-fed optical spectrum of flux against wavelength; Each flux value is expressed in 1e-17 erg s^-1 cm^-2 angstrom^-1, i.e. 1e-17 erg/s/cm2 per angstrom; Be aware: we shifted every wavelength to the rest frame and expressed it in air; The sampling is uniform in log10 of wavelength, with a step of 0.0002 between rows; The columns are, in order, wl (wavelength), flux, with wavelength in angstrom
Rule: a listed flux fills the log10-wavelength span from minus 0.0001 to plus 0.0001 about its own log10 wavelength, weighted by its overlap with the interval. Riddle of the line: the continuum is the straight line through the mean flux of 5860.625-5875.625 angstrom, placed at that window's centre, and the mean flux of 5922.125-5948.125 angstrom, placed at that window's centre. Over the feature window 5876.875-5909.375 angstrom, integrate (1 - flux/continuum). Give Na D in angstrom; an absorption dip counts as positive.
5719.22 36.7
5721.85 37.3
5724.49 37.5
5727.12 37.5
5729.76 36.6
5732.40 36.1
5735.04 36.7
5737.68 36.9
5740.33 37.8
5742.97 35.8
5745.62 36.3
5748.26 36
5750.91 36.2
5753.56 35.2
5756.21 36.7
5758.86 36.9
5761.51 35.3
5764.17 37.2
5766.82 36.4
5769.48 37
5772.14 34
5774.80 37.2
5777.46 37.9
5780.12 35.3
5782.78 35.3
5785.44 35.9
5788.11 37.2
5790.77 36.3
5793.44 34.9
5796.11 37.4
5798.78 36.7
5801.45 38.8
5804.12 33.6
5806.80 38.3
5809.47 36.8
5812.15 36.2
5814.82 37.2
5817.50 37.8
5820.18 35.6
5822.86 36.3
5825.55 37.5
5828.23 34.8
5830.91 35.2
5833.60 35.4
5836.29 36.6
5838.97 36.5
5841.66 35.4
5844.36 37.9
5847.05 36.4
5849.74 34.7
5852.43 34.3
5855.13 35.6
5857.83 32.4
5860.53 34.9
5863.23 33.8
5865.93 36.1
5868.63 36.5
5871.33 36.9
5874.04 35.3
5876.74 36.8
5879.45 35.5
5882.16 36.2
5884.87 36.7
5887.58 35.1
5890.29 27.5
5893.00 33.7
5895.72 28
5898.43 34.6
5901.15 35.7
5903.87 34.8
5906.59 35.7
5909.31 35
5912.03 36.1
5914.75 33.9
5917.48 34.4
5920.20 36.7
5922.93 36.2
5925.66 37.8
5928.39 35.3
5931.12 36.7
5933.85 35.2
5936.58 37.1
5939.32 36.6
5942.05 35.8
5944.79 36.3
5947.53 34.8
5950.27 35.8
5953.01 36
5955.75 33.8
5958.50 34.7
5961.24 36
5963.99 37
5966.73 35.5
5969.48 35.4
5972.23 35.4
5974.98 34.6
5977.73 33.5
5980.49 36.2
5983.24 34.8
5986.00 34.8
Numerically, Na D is 1.6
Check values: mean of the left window 35.7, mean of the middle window 34.1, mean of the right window 36.2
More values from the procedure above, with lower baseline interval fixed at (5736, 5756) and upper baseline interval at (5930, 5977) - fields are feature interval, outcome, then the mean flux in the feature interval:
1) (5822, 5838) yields 0.0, 36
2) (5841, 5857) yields 0.2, 35.6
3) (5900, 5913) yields 0.1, 35.4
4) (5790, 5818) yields -0.4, 36.7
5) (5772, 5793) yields 0.0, 36.2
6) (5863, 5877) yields 0.0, 36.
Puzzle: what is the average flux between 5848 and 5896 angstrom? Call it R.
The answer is 34.6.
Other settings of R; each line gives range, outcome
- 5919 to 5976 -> 35.8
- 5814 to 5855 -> 36.1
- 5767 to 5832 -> 36.4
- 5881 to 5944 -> 35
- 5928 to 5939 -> 36.2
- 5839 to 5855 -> 35.8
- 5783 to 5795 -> 36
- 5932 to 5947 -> 36.1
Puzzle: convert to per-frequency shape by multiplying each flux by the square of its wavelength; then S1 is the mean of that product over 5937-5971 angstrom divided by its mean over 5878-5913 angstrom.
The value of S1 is 1.06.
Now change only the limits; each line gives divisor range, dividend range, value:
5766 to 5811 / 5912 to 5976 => 1.03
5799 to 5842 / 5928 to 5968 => 1.03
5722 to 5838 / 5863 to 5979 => 1.02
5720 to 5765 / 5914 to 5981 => 1.04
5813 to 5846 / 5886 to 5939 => 0.98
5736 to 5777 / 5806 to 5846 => 1.03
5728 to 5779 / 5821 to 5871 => 1.01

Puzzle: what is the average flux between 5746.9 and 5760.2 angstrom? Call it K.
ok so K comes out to 36.2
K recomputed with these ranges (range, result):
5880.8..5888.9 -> 36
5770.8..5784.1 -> 35.9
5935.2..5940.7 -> 36.9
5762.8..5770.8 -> 36.8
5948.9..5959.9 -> 35.1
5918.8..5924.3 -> 36.4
